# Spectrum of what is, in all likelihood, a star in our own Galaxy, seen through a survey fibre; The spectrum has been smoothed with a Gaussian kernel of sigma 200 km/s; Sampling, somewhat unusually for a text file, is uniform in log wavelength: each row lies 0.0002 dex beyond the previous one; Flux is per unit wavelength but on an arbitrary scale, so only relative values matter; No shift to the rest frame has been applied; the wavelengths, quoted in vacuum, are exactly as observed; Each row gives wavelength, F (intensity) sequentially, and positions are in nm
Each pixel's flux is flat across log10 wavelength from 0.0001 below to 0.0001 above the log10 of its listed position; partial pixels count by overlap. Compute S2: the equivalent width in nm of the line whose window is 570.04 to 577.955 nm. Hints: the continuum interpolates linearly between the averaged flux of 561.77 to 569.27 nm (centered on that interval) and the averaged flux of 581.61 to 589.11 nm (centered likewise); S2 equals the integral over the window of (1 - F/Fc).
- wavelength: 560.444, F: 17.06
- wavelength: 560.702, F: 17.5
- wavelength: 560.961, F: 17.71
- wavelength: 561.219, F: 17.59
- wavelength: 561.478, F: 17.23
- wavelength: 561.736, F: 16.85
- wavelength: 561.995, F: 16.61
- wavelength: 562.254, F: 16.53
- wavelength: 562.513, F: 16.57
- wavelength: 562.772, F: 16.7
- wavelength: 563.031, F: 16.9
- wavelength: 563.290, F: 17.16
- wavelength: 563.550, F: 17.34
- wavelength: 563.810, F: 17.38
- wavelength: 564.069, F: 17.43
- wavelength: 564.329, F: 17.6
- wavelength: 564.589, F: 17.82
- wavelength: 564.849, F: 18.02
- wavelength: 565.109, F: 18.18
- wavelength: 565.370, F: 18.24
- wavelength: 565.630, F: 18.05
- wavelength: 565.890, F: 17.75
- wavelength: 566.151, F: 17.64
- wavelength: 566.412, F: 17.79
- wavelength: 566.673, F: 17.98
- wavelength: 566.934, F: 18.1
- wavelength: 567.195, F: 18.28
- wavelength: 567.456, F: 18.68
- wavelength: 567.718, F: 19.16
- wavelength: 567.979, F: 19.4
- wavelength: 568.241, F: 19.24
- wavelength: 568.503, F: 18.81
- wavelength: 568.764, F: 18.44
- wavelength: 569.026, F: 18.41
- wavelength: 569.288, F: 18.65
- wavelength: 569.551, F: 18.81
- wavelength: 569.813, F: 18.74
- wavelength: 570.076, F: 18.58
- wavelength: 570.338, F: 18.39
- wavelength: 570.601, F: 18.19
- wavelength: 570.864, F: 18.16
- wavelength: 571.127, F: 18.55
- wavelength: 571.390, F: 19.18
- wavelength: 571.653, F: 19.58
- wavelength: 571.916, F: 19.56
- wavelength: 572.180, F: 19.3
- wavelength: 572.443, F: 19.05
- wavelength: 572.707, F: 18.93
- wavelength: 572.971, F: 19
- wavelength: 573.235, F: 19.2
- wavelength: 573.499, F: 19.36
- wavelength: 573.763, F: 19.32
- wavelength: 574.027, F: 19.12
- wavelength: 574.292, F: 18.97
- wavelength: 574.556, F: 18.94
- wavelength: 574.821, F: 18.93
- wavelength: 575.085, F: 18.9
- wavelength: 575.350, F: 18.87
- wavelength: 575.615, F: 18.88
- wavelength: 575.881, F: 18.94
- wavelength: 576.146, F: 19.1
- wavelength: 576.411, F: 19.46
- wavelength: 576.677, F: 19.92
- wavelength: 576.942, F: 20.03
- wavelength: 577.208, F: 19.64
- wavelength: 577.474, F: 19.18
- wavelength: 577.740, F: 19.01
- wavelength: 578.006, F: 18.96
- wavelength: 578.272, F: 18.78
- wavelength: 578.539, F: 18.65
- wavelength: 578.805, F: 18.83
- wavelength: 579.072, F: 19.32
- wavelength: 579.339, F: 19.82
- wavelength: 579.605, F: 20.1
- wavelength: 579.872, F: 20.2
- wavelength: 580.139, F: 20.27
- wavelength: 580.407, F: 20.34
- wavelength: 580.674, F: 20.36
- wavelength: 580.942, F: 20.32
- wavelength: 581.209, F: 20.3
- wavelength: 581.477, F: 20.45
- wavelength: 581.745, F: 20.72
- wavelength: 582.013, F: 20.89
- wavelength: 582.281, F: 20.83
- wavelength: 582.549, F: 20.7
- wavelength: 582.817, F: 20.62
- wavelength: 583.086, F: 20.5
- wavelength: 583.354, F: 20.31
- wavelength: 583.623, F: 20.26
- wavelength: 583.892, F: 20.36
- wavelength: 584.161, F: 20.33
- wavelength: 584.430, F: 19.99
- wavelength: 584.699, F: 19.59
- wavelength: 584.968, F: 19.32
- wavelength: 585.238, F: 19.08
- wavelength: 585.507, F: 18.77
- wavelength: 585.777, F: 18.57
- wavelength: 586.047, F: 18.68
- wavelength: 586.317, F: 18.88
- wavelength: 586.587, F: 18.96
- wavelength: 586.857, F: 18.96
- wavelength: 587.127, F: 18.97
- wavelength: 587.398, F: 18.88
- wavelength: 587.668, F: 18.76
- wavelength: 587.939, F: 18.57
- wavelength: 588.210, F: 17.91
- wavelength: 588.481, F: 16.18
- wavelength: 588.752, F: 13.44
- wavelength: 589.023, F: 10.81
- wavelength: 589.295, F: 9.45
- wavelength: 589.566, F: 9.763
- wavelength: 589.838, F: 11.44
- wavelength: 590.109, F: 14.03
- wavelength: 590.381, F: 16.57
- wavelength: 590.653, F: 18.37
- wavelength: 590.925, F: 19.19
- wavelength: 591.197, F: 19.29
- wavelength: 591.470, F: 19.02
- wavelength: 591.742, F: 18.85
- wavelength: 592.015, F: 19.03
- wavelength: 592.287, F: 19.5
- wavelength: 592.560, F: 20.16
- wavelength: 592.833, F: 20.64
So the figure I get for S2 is -0.32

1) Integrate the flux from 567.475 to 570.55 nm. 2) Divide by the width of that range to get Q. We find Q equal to 18.8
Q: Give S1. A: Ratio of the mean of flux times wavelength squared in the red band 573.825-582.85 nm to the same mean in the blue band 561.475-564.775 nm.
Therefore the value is 1.2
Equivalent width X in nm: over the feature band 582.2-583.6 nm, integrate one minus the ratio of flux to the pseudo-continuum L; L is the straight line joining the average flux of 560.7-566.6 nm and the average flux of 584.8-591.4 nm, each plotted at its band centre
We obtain -0.30 nm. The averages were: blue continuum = 17.4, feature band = 20.6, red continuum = 16.8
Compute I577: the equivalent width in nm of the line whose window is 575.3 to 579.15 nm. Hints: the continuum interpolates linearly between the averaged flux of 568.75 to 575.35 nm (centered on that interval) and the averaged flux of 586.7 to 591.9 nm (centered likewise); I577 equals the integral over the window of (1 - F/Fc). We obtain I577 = -0.23 nm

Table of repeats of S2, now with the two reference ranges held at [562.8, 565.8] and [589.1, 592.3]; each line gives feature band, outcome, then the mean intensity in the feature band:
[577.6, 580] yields -0.37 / 19.3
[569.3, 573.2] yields -0.38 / 18.9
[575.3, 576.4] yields -0.14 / 19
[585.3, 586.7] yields -0.22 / 18.8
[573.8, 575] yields -0.14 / 19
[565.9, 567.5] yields -0.05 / 18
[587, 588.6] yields -0.20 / 18.2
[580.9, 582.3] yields -0.34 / 20.6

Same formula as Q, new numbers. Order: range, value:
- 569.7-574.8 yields 19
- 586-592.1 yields 16.6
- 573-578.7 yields 19.1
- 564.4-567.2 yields 18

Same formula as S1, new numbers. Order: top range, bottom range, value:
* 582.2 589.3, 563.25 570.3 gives 1.09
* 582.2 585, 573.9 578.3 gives 1.09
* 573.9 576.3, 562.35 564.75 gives 1.15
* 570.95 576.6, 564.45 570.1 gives 1.06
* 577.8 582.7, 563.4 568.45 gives 1.16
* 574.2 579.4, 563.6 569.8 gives 1.09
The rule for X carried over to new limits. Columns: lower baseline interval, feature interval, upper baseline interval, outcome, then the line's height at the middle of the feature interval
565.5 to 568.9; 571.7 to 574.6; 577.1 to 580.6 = -0.03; 19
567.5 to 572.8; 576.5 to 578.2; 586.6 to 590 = -0.19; 17.5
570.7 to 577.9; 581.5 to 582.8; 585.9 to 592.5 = -0.20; 17.9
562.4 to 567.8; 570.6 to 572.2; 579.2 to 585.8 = -0.03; 18.6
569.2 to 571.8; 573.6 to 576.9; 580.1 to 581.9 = 0.05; 19.5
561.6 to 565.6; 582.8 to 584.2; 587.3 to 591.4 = -0.39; 15.9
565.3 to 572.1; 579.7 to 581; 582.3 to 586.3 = -0.05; 19.5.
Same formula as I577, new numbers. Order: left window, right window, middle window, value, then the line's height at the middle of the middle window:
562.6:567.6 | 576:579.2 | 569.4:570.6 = -0.02 nm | 18.3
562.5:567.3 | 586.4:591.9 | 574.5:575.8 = -0.14 nm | 17.1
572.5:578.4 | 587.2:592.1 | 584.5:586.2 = -0.20 nm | 17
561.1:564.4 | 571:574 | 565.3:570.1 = -0.09 nm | 18.1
